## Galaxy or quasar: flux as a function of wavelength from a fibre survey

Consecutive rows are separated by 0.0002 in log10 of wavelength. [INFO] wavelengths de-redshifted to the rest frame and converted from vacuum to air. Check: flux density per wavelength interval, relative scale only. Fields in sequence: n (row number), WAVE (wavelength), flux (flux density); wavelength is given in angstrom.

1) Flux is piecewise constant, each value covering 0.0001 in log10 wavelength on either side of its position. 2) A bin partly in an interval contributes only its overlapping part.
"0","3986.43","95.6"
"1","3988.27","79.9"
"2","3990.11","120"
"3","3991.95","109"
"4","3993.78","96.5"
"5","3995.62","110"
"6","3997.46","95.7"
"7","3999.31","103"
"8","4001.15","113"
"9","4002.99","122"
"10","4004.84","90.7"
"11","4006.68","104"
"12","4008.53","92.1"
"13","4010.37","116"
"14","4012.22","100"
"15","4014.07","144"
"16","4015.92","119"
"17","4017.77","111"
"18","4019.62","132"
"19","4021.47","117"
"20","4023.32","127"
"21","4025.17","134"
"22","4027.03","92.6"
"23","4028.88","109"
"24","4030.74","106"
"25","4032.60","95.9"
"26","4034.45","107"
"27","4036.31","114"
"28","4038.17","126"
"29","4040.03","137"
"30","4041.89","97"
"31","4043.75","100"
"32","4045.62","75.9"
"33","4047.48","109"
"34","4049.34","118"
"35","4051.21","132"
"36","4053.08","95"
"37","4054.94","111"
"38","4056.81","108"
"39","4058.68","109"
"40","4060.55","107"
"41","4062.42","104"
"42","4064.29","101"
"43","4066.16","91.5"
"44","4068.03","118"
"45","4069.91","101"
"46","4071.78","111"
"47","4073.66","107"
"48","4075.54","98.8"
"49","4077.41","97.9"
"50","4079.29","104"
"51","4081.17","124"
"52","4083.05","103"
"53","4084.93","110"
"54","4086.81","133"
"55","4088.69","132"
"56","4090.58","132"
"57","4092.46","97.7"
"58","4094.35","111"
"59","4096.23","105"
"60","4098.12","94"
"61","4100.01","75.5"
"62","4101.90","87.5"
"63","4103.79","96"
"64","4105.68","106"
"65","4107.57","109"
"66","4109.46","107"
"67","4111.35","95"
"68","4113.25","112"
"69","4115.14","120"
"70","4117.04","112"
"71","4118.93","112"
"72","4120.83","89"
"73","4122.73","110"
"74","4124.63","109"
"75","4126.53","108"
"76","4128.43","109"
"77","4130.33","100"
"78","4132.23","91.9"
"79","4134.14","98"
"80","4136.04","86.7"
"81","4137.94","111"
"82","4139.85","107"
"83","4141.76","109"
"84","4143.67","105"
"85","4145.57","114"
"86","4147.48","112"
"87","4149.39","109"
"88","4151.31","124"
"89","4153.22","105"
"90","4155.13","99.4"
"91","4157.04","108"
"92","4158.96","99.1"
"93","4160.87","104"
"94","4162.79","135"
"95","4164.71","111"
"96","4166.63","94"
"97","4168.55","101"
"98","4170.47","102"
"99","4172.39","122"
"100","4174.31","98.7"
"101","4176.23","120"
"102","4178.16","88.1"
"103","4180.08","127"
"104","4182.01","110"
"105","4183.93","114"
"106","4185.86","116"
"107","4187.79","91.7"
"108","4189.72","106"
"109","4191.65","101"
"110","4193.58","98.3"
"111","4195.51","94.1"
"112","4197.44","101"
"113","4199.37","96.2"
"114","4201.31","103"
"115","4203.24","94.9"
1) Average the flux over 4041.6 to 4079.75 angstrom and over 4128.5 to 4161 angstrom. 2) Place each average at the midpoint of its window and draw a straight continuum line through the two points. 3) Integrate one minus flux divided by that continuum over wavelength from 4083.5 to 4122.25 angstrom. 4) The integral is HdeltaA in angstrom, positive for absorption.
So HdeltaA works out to -0.7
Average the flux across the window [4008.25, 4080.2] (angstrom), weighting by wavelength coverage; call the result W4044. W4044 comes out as 110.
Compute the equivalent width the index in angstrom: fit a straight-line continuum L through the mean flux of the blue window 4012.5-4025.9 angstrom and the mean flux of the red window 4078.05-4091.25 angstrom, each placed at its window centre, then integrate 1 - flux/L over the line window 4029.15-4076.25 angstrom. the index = 5.6 angstrom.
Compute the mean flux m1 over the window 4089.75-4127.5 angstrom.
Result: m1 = 104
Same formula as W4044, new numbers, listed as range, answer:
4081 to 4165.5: 107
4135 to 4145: 104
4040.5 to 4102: 107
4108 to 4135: 105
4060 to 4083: 105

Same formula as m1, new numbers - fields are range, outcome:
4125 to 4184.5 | 107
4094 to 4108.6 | 97.5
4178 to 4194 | 107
